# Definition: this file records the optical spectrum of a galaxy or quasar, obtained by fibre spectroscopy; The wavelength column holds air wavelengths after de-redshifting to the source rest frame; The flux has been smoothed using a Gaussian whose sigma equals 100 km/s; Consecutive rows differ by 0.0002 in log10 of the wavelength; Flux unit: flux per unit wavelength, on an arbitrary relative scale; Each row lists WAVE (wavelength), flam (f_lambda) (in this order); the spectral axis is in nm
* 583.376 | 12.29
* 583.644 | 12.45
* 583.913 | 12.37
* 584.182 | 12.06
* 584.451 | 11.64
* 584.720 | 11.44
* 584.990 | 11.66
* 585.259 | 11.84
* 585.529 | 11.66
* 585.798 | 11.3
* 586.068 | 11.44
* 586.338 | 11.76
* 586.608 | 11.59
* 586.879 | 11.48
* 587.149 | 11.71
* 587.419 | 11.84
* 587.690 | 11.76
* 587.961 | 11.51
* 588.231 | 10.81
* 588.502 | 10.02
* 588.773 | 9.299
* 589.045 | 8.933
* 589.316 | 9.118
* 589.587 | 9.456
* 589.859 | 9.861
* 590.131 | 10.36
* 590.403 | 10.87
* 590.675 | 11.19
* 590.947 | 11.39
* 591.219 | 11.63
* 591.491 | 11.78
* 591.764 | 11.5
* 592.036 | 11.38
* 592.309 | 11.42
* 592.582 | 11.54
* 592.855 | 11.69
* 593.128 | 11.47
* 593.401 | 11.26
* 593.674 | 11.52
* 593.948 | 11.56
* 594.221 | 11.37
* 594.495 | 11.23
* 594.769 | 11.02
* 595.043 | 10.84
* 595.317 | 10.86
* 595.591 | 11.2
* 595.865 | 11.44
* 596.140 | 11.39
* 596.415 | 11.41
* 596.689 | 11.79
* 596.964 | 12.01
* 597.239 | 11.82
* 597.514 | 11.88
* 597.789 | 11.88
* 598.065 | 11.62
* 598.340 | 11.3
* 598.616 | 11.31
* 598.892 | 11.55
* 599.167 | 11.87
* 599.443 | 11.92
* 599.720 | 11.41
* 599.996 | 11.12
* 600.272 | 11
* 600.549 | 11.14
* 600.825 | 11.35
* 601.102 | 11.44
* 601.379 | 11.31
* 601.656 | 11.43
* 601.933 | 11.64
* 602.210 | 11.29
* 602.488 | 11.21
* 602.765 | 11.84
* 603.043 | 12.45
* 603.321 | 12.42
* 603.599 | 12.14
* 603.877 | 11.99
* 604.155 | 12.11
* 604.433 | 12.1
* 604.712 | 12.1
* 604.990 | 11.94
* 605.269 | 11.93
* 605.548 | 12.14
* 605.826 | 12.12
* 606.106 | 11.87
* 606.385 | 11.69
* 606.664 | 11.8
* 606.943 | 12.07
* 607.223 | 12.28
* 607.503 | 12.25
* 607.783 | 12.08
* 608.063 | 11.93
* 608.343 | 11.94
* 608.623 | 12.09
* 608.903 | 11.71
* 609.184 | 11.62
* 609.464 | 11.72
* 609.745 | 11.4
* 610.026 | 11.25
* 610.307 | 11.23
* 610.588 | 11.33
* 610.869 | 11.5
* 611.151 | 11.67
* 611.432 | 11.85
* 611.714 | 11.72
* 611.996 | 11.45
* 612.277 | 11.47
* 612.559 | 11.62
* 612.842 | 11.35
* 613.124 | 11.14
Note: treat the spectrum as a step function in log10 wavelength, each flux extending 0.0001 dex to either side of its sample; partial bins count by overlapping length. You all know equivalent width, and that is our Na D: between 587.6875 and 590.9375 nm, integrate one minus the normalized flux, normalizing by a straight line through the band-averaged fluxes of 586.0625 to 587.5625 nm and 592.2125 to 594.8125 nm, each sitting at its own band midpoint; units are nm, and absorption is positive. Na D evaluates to 0.37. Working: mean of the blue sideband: 11.7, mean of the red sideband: 11.4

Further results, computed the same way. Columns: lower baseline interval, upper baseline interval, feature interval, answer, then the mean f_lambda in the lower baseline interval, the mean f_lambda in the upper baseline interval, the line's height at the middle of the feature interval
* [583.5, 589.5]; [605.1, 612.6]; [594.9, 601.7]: 0.042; 11.2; 11.8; 11.5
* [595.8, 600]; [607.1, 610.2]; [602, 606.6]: -0.079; 11.6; 11.8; 11.7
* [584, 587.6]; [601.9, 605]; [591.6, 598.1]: 0.189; 11.7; 11.9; 11.8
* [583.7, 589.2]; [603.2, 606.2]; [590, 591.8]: 0.042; 11.3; 12.1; 11.5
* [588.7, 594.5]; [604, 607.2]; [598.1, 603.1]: 0.063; 10.9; 12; 11.6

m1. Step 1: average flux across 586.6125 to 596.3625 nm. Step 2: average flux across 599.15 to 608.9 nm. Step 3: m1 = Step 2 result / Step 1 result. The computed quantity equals 1.1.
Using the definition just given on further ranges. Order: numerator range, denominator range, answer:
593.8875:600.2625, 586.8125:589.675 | 1.09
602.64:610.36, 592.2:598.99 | 1.04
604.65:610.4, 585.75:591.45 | 1.10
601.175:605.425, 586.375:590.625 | 1.12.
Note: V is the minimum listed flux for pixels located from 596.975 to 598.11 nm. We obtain 11.62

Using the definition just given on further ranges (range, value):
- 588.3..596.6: 8.933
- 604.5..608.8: 11.69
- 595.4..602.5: 11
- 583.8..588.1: 11.3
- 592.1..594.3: 11.26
